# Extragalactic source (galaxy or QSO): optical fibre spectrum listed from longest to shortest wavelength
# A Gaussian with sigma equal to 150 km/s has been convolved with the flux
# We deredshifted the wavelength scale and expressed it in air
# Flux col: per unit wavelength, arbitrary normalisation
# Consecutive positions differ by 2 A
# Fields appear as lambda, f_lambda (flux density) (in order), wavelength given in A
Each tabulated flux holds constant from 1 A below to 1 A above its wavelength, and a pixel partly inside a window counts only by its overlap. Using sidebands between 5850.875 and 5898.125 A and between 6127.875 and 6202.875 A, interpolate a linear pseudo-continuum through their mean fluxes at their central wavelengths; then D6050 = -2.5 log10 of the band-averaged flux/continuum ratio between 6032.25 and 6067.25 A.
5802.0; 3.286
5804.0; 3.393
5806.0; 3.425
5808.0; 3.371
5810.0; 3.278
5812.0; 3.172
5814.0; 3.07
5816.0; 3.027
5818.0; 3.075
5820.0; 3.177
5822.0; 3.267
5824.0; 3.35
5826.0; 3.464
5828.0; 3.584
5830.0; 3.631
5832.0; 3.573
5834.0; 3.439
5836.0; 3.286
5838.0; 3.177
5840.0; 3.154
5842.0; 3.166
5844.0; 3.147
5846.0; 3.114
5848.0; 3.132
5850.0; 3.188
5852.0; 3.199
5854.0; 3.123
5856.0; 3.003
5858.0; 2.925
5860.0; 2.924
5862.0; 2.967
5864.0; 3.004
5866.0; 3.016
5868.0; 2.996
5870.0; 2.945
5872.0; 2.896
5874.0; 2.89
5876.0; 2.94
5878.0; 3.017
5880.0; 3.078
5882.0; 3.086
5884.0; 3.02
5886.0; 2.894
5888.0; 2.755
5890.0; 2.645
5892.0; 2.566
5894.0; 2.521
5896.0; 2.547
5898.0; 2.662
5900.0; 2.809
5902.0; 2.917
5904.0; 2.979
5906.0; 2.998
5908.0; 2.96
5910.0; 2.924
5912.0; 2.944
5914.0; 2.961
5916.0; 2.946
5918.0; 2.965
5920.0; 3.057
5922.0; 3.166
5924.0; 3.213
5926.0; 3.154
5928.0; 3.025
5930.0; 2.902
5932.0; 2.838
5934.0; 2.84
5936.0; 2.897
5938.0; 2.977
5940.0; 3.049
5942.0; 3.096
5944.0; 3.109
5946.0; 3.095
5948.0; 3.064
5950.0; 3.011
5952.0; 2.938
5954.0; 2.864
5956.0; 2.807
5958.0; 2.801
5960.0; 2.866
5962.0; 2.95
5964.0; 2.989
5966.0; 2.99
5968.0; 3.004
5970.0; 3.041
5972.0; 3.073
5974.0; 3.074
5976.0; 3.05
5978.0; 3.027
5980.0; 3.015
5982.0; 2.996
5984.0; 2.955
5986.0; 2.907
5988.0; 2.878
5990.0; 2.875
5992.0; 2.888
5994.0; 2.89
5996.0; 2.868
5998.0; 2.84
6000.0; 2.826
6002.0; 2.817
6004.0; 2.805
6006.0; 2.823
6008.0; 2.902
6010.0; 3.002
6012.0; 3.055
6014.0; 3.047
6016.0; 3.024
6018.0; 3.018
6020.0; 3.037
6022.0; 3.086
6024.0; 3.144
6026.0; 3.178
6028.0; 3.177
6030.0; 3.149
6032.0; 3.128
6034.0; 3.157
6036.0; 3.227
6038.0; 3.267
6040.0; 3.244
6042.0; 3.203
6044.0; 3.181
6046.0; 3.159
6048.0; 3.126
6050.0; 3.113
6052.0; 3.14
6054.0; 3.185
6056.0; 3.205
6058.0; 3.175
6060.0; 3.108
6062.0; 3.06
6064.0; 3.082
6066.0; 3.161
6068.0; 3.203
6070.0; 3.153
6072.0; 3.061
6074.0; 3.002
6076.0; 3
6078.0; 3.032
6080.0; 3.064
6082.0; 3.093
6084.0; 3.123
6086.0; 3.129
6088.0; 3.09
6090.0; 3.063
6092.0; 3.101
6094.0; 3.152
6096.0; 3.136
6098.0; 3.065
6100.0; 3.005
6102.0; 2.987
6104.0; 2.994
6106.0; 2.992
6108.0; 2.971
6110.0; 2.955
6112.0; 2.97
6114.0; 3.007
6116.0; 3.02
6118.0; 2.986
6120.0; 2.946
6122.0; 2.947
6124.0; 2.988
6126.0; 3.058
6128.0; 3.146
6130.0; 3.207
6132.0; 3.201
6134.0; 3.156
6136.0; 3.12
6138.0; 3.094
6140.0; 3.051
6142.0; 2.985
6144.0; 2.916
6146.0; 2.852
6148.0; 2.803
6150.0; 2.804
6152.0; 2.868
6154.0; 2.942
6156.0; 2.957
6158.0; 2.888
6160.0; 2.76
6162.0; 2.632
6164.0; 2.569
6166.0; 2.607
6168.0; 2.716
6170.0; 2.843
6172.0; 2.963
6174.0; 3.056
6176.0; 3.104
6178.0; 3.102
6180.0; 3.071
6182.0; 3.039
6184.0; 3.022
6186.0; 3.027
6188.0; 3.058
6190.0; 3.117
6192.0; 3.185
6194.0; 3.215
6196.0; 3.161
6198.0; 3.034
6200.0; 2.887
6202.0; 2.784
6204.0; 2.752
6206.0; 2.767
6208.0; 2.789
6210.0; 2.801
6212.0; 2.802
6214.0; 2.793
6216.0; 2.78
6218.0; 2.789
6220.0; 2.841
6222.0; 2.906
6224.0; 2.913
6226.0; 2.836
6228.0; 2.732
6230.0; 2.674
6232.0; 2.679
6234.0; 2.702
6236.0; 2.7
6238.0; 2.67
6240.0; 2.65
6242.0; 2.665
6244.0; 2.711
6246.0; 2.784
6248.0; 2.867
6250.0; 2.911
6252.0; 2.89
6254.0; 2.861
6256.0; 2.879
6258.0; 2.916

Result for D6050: -0.078 mag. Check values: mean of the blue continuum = 2.91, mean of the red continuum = 2.97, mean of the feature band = 3.16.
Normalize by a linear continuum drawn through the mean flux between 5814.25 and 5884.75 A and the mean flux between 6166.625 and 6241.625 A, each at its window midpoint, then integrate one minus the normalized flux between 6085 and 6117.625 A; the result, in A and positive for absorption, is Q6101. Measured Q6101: -0.85 A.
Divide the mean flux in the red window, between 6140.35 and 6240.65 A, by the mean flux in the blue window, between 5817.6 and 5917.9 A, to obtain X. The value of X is 0.95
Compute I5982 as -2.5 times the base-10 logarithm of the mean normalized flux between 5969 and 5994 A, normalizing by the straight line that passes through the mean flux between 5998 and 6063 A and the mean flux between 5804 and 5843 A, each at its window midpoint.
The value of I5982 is 0.056 mag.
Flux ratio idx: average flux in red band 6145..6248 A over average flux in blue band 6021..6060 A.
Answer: 0.90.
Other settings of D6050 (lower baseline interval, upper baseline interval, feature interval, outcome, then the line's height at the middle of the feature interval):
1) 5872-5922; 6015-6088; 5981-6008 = 0.06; 3.04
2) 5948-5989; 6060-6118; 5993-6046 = -0.01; 3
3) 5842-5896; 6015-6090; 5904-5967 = 0.01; 3.02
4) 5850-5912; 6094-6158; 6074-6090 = -0.03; 2.99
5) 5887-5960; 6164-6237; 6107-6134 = -0.05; 2.9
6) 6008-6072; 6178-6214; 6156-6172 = 0.10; 3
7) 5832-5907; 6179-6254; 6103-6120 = -0.03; 2.9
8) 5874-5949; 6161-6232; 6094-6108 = -0.05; 2.91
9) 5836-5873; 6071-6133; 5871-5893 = 0.06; 3.06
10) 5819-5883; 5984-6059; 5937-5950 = 0.01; 3.09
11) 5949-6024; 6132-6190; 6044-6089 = -0.06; 2.94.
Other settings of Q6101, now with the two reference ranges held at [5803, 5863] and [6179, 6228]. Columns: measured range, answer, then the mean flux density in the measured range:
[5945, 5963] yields 1.1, 2.93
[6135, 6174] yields 1.3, 2.87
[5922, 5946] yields 1.0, 3.02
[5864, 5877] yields 1.0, 2.95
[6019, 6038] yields -0.5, 3.15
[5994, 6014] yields 1.3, 2.89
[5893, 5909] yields 1.9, 2.8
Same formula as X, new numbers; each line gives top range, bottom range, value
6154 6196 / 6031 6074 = 0.94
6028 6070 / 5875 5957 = 1.08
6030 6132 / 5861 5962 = 1.05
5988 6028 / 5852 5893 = 1.01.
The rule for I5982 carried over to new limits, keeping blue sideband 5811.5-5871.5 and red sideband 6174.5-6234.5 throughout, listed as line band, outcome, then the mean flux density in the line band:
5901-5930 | 0.039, 3.01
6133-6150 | -0.009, 2.99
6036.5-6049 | -0.058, 3.2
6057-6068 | -0.038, 3.12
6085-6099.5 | -0.038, 3.1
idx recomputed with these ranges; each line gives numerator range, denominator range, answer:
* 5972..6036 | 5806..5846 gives 0.91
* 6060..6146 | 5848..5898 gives 1.05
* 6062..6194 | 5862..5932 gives 1.03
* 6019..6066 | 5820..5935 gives 1.04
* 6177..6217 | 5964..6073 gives 0.97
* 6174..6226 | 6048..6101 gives 0.95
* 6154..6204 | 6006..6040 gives 0.95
